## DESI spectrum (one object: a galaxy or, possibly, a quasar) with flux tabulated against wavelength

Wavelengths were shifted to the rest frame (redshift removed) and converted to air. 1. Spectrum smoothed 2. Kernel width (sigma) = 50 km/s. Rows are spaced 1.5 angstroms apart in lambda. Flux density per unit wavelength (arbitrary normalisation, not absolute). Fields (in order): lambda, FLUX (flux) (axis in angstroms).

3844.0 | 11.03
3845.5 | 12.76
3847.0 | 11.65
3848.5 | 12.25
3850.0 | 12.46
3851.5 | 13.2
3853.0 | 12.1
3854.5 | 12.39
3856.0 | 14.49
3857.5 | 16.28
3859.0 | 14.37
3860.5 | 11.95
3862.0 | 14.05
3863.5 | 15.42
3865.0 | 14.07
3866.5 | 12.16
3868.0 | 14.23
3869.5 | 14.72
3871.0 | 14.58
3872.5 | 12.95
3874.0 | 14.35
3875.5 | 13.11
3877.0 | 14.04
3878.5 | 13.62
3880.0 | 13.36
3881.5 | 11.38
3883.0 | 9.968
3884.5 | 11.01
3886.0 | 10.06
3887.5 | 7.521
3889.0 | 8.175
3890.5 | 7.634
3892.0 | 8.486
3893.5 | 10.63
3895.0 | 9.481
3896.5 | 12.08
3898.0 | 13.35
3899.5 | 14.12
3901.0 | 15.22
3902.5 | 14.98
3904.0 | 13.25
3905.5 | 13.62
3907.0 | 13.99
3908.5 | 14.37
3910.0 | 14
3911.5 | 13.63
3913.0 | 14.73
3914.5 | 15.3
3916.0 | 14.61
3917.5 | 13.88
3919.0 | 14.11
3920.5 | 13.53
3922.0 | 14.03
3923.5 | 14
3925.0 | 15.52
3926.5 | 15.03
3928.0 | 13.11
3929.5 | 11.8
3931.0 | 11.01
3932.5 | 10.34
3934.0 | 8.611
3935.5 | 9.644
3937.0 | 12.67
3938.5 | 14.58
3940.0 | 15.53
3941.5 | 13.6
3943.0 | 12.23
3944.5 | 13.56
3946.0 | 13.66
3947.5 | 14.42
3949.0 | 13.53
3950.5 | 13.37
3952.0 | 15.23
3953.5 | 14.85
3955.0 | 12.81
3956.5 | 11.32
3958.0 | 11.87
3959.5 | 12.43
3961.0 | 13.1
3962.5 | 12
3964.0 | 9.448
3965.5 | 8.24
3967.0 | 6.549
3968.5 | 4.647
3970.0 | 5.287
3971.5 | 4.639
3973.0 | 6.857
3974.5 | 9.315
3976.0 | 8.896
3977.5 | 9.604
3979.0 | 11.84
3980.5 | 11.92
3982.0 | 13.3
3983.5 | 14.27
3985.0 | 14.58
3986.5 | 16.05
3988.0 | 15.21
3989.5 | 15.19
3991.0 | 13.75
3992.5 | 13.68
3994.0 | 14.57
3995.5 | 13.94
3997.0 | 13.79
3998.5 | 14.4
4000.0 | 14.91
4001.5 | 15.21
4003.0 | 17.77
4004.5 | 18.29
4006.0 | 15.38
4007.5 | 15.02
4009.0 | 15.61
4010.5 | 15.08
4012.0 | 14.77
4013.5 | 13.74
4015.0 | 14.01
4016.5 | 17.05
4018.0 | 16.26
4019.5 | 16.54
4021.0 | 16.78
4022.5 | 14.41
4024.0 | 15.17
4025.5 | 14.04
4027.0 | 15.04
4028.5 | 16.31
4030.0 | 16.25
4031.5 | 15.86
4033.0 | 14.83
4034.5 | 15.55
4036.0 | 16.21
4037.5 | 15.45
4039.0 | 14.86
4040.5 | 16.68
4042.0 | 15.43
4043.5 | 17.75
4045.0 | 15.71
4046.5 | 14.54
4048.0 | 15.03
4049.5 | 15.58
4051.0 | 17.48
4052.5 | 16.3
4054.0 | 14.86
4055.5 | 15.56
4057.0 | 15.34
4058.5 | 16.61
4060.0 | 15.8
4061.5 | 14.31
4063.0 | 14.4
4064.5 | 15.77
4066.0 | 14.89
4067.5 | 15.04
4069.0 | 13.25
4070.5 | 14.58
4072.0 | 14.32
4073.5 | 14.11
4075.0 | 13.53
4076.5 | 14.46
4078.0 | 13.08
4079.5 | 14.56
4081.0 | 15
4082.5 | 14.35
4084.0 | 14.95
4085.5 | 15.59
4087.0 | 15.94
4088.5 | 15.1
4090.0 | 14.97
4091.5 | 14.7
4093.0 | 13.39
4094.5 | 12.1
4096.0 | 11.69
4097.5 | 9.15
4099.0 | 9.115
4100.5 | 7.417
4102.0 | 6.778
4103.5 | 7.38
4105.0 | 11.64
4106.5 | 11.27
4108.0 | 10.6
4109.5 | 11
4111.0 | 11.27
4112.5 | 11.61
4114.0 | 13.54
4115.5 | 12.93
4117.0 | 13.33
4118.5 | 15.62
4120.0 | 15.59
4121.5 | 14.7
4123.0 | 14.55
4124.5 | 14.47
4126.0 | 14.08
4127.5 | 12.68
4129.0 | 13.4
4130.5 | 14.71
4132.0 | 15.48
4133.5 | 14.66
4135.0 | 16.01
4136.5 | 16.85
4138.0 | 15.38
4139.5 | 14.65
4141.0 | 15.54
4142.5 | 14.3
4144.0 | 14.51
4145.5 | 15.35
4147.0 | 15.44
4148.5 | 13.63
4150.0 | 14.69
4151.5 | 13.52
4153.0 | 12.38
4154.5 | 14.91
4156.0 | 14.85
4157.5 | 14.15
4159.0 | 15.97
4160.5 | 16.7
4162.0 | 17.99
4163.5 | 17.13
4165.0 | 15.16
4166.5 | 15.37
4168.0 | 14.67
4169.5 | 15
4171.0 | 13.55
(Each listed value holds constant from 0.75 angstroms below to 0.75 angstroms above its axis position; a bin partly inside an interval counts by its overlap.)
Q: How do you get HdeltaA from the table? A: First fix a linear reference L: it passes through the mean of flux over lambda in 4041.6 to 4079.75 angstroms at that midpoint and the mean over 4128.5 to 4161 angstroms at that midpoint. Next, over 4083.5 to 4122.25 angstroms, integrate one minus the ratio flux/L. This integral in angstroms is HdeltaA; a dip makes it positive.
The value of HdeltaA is 6.8 angstroms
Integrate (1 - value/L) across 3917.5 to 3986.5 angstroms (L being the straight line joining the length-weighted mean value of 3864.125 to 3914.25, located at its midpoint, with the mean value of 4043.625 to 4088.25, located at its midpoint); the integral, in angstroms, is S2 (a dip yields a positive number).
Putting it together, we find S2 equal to 7.9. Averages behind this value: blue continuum 12.5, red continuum 15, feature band 11.9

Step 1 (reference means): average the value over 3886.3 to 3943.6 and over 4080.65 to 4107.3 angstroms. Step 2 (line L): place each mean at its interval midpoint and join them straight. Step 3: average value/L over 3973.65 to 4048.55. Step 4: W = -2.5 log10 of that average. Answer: -0.189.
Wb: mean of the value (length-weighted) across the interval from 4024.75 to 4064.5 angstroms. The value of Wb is 15.6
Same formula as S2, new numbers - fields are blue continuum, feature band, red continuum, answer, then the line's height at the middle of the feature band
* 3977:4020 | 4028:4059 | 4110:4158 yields -2.6 angstroms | 14.6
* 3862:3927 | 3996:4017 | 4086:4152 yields -3.5 angstroms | 13.1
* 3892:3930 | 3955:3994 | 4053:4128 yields 7.1 angstroms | 13.5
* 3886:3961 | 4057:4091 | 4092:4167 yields -3.6 angstroms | 13.4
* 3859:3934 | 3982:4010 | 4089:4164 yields -4.0 angstroms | 13.1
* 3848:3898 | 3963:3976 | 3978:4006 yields 6.5 angstroms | 14.1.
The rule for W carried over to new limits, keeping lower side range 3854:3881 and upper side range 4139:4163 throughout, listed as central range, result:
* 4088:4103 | 0.29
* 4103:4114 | 0.33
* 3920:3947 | 0.10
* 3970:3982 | 0.50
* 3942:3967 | 0.14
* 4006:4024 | -0.07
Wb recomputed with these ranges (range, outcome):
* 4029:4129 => 14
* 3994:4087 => 15.3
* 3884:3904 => 11.1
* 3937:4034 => 13.4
